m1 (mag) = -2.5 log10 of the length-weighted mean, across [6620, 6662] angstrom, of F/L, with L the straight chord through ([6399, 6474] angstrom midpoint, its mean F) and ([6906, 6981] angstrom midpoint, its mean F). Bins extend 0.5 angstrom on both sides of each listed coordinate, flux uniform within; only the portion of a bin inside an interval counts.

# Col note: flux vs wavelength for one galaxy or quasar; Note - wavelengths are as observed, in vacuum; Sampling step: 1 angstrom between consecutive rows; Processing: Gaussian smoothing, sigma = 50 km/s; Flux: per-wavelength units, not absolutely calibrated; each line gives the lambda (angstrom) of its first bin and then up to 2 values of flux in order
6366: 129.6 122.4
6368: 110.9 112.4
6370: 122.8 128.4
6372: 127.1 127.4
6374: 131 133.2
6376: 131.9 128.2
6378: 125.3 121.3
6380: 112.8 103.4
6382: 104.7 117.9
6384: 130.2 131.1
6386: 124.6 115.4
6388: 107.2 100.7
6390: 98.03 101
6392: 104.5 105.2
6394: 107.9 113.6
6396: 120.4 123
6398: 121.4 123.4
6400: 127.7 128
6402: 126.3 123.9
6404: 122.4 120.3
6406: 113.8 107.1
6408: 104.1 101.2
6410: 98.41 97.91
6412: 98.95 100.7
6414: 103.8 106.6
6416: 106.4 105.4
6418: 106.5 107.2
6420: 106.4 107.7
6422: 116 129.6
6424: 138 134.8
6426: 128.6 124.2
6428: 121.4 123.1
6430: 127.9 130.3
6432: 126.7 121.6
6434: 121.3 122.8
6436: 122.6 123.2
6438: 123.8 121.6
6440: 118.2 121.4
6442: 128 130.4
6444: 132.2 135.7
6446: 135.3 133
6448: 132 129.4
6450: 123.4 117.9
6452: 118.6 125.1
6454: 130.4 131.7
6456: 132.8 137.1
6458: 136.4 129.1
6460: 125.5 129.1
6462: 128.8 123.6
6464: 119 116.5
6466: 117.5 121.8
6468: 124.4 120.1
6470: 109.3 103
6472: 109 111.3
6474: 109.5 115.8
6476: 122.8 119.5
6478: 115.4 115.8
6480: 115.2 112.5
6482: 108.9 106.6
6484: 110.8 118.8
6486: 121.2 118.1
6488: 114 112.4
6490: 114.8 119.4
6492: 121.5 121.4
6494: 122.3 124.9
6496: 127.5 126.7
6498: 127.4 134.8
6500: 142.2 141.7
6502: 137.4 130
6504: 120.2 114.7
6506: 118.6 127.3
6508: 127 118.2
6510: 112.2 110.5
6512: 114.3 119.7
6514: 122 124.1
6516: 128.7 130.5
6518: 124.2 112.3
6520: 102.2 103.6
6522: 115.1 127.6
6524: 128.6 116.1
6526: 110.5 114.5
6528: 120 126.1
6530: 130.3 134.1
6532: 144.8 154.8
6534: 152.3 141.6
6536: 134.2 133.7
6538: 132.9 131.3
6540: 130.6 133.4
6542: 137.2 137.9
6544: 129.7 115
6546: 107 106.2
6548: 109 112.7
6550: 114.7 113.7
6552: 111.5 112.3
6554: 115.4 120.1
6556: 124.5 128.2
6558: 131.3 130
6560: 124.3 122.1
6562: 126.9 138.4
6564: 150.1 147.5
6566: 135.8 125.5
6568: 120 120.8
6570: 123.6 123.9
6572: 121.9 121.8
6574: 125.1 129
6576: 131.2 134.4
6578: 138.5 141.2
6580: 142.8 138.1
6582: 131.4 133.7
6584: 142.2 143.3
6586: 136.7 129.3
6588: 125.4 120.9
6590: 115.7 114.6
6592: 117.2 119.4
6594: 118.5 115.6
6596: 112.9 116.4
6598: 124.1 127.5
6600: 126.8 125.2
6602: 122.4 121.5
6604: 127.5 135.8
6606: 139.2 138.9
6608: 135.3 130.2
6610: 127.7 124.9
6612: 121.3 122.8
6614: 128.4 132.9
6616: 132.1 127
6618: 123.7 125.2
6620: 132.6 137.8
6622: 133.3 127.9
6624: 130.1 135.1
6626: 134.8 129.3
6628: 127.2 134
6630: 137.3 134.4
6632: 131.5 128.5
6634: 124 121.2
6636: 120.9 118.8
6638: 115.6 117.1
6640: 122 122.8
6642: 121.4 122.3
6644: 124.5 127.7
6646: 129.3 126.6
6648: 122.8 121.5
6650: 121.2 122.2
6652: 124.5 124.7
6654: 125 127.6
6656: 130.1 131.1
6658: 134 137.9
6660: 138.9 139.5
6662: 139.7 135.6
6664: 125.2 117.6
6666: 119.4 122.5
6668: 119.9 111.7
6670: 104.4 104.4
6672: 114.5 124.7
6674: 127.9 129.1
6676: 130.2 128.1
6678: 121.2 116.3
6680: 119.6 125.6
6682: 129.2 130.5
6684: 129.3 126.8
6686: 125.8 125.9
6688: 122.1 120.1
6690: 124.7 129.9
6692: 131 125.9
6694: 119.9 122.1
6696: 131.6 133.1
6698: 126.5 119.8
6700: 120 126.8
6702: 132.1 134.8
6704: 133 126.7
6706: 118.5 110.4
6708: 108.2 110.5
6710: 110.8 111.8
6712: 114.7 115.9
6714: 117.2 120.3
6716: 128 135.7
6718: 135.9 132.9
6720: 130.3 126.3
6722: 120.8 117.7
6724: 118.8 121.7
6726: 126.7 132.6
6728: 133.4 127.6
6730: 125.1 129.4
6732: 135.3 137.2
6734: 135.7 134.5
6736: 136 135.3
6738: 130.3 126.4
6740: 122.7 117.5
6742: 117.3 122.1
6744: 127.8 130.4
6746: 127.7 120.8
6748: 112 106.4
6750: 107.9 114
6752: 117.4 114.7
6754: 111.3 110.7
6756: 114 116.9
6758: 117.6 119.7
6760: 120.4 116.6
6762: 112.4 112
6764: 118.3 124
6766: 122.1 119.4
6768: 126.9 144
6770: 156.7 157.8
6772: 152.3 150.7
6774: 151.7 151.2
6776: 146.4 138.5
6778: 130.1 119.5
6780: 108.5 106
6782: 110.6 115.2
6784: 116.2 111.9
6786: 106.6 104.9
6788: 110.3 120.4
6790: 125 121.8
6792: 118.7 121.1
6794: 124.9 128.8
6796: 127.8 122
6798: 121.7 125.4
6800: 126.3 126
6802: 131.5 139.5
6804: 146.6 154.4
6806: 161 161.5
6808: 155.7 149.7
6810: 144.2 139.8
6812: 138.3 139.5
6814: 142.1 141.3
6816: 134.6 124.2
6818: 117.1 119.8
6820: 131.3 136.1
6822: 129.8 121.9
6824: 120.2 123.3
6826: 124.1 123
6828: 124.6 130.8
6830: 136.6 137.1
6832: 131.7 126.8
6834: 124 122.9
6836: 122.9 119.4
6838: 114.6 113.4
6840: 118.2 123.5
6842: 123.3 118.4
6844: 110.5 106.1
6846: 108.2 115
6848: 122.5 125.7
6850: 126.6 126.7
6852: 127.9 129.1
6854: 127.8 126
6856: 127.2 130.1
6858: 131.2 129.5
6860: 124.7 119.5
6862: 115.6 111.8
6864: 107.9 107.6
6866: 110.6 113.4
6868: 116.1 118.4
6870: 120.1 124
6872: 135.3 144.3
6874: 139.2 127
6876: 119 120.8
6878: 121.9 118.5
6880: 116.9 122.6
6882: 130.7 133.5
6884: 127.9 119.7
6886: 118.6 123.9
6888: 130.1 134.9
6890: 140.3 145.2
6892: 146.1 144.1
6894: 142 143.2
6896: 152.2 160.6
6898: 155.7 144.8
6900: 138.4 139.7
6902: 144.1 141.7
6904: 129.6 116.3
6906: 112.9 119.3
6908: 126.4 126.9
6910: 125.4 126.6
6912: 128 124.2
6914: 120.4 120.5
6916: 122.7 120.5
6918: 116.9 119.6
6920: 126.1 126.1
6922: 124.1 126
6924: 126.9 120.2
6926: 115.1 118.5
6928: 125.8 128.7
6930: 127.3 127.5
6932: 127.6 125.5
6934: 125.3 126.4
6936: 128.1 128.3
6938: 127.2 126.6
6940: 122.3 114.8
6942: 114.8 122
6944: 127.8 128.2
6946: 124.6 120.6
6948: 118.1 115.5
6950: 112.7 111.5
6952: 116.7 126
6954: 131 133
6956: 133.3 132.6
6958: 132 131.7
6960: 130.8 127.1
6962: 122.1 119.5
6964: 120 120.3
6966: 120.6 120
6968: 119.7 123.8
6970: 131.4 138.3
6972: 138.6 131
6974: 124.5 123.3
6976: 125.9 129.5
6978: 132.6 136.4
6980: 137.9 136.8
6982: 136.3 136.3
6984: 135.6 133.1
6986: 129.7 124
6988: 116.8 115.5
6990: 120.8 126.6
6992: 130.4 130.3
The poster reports -0.05 mag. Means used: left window 120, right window 125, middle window 128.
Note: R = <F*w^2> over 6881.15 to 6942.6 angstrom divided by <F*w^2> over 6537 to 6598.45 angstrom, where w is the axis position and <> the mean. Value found 1.1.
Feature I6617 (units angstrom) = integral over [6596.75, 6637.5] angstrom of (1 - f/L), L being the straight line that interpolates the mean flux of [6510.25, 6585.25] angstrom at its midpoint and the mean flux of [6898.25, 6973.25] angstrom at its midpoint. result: -0.8 angstrom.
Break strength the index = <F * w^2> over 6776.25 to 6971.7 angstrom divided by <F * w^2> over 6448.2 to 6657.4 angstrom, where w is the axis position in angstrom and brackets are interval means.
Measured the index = 1.11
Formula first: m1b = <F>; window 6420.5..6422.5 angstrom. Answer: 112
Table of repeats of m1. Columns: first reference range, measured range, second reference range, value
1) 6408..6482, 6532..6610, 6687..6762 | -0.06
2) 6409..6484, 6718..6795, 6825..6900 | 0.00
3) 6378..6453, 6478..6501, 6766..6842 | 0.00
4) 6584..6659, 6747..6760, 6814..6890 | 0.10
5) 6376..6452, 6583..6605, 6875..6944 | -0.02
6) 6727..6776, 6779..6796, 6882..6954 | 0.10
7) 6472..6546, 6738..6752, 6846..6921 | 0.05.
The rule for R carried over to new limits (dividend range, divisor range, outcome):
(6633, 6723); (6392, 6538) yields 1.09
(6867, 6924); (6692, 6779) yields 1.08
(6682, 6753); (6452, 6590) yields 1.06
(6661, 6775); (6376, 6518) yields 1.13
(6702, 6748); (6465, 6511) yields 1.12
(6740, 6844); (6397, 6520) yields 1.16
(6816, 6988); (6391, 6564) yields 1.18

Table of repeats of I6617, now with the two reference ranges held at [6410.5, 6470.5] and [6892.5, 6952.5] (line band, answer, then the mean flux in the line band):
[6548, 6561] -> 0.4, 120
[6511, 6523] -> 0.5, 118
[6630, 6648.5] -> 0.0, 124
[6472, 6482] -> 0.6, 115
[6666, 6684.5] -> 0.4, 122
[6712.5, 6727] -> 0.0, 125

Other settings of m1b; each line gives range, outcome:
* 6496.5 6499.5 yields 130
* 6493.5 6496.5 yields 125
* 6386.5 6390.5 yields 105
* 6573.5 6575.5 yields 127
